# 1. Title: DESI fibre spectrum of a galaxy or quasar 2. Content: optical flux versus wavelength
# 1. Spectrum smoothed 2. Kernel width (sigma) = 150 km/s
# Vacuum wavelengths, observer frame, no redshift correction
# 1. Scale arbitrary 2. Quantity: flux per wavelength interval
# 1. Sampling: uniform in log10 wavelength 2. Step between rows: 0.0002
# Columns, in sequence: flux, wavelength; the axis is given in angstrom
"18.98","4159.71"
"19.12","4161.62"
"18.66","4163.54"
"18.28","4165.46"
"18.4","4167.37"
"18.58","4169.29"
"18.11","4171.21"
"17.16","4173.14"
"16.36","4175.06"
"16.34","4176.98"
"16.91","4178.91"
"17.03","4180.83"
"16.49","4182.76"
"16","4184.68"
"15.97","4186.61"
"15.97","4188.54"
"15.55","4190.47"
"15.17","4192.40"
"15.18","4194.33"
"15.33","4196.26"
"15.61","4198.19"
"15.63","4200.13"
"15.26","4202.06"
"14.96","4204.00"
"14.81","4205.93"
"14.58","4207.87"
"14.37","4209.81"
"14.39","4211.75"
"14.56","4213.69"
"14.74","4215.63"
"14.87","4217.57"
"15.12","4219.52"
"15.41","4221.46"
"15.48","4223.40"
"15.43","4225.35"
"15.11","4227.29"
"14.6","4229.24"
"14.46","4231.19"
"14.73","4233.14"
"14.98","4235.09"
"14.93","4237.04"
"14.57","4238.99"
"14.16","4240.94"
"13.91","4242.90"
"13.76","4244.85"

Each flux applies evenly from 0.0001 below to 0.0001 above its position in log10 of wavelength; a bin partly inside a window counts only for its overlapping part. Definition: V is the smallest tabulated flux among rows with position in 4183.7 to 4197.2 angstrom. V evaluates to 15.17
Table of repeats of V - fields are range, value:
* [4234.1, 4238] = 14.93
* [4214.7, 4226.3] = 14.74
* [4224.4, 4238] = 14.46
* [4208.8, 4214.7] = 14.37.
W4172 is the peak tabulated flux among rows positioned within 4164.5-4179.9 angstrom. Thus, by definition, 18.58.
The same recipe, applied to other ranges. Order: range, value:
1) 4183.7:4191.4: 16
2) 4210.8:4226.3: 15.48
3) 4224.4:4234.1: 15.43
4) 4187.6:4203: 15.97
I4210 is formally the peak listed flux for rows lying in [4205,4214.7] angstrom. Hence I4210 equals 14.81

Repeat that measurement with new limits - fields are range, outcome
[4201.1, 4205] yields 15.26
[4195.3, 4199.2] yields 15.61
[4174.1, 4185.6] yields 17.03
